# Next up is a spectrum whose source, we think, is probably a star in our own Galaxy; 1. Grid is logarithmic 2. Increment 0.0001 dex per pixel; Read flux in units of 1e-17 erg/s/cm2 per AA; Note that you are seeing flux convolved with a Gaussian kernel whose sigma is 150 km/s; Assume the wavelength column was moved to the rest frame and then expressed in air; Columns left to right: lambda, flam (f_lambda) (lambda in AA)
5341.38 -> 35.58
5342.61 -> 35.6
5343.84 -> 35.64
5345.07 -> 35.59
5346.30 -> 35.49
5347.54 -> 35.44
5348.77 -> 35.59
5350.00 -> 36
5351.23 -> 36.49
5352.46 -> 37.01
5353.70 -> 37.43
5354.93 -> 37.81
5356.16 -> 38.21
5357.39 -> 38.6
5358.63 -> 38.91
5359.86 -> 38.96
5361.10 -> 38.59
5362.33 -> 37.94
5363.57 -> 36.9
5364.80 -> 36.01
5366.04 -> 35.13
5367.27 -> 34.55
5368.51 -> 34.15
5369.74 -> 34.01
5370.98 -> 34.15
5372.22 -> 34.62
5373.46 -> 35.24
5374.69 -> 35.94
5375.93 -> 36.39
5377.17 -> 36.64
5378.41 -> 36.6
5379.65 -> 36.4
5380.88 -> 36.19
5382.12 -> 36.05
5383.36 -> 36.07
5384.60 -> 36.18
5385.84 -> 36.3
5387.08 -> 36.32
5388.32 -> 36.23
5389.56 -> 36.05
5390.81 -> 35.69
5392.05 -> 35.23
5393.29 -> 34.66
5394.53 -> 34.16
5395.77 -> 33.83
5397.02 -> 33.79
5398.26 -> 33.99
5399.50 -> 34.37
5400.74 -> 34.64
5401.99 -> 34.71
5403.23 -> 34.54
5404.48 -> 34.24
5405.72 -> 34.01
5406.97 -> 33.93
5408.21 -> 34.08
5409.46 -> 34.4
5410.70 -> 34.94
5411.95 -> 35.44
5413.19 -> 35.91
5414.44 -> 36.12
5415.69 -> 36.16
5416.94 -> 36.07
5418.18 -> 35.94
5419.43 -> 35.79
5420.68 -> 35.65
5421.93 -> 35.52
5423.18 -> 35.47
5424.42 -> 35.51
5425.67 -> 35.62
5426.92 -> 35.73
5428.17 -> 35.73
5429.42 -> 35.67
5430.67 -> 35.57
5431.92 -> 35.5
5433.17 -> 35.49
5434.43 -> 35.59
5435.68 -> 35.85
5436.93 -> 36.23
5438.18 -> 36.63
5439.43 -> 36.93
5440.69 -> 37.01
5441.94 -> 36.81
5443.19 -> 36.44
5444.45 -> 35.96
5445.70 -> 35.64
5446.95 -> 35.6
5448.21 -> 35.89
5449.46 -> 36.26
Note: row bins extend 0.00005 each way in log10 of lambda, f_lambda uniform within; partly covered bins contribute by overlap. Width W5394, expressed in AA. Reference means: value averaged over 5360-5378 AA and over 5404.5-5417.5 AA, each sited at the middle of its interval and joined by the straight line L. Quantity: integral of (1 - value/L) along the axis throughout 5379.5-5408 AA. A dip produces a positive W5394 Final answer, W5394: 0.2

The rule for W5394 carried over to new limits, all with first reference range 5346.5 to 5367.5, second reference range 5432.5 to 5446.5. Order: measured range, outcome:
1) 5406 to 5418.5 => 0.43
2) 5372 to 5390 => 0.34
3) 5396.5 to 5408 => 0.74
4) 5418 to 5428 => 0.20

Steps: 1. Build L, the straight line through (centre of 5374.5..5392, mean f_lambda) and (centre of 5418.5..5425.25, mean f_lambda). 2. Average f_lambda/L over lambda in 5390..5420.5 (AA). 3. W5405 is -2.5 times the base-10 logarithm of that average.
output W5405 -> 0.03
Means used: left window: 36.2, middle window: 34.9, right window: 35.6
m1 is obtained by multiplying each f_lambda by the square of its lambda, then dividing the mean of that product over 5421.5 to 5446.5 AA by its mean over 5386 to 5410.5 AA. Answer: 1.05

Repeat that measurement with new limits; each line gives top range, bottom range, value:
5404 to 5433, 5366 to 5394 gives 1.01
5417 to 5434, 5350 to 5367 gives 0.98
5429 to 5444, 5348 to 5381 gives 1.02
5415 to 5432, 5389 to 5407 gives 1.04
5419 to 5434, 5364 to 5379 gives 1.03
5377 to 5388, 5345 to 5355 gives 1.01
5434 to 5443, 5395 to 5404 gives 1.08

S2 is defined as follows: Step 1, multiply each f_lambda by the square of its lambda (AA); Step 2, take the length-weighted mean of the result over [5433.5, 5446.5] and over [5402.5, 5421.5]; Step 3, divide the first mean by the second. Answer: 1.0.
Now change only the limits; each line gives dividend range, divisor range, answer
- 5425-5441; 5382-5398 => 1.03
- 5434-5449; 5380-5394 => 1.03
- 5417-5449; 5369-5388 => 1.02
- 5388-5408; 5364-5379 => 0.99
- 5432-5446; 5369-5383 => 1.04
